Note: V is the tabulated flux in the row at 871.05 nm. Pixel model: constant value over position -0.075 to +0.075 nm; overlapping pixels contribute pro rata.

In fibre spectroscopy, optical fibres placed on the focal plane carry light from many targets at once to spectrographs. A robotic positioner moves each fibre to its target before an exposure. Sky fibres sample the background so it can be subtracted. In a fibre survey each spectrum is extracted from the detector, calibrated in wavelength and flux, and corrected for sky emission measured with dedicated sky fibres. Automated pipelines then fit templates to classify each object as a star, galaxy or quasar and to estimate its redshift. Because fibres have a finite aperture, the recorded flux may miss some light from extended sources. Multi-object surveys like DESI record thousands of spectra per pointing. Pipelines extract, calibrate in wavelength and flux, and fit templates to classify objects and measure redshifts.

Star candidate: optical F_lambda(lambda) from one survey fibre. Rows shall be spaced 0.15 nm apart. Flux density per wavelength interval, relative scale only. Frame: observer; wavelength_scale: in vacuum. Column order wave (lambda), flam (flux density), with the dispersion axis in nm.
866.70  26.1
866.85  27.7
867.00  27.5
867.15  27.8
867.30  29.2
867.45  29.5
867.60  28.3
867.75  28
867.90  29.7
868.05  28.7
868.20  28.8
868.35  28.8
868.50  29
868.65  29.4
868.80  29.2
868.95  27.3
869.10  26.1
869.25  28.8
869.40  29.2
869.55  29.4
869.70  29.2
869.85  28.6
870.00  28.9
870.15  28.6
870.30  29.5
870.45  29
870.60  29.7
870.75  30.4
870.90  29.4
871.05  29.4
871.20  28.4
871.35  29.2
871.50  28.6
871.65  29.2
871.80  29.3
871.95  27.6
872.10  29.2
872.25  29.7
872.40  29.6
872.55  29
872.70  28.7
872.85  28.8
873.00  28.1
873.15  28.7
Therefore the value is 29.4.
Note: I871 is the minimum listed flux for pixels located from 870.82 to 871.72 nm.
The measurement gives 28.4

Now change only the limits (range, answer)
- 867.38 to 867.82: 28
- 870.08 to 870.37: 28.6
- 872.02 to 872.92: 28.7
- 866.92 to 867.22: 27.5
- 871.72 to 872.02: 27.6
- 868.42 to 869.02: 27.3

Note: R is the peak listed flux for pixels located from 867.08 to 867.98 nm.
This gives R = 29.7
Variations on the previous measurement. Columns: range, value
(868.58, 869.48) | 29.4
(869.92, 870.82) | 30.4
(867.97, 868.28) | 28.8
